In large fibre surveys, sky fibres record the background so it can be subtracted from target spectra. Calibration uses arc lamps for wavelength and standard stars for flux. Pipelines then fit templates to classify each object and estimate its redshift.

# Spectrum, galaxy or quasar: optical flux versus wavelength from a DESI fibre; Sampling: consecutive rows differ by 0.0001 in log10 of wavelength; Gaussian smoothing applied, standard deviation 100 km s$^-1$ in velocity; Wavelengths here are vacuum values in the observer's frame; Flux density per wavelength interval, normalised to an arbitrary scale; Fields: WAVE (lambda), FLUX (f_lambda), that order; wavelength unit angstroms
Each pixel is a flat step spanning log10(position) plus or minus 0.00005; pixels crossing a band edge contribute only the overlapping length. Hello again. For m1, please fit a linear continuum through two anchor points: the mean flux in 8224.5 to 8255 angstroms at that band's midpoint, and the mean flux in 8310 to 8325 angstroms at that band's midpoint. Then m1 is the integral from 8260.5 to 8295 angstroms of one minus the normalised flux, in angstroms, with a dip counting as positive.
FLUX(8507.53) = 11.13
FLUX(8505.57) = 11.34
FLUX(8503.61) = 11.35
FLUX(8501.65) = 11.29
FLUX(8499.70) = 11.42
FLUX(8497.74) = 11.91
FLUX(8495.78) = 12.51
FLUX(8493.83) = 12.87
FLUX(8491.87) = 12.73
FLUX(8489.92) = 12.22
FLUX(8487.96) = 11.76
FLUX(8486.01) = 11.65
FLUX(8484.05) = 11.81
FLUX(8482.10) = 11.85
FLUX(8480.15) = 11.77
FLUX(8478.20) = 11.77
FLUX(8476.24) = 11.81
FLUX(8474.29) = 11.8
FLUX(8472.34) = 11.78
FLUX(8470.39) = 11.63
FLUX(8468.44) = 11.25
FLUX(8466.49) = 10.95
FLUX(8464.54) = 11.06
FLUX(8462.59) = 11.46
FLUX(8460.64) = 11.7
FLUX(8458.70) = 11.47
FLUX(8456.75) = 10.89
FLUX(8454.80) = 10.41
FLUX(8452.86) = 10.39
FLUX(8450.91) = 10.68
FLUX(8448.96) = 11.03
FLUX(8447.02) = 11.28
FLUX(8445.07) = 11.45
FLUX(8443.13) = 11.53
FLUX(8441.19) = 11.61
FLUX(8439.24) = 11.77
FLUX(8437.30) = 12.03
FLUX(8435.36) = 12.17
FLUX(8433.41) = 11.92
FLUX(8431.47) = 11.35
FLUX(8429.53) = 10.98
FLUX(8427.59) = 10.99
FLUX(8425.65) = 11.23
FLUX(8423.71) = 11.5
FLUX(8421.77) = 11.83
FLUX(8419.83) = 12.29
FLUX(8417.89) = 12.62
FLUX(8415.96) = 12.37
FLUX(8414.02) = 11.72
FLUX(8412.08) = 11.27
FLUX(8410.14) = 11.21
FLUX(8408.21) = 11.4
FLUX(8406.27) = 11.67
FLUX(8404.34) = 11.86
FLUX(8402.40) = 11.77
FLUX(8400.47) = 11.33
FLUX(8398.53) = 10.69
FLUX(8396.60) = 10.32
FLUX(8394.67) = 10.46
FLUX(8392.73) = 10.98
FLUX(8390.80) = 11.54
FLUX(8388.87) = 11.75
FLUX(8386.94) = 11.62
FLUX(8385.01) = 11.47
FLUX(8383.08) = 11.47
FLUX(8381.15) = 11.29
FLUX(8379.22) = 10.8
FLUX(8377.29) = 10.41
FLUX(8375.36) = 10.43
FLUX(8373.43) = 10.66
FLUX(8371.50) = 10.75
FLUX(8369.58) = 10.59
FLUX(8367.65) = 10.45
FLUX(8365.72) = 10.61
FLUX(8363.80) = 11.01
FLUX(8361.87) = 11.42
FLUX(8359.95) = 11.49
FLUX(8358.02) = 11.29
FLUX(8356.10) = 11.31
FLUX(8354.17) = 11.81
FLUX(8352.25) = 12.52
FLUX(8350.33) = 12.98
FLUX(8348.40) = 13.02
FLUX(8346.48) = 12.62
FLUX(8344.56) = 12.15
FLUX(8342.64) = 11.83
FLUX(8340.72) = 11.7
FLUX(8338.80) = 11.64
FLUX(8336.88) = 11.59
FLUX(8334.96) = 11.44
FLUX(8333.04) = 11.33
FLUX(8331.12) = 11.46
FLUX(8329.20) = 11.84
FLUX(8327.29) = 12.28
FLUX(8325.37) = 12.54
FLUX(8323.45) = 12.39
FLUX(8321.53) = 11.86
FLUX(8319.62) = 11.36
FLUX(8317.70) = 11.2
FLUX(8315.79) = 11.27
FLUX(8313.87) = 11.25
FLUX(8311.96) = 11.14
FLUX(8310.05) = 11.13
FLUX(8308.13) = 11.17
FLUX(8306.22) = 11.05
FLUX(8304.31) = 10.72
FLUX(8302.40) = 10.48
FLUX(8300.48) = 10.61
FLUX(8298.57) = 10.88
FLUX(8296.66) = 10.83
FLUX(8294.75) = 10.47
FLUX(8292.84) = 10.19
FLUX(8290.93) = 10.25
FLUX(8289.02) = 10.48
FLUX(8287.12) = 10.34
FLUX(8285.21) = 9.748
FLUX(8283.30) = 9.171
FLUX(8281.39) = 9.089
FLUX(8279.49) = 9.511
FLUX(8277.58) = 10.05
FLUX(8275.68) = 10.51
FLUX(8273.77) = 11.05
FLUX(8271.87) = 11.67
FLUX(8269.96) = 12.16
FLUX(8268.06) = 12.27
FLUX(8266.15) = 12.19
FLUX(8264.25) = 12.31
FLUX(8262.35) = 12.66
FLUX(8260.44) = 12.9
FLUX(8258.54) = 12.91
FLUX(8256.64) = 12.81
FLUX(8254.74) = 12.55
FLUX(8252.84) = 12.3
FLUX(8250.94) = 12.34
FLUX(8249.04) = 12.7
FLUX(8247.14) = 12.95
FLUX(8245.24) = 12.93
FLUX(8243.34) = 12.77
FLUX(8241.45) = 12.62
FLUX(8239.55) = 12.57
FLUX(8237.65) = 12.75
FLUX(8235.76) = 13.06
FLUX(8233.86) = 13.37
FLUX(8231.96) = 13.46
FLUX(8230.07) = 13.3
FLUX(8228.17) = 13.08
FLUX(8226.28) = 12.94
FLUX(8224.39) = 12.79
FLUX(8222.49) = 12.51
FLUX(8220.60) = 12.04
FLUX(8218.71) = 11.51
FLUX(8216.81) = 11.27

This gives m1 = 3.9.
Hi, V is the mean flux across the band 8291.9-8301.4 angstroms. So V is 10.6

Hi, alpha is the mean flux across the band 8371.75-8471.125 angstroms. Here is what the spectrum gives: 11.3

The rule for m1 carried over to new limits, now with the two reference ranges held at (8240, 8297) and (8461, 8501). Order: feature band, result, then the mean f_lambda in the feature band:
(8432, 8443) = -0.1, 11.8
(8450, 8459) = 0.8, 10.7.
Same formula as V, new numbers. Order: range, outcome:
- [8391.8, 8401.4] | 10.7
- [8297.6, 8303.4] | 10.6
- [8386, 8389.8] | 11.7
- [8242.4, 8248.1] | 12.9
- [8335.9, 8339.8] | 11.6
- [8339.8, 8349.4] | 12.3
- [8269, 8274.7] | 11.6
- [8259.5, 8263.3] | 12.8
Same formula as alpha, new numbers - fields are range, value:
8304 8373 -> 11.6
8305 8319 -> 11.2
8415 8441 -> 11.8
